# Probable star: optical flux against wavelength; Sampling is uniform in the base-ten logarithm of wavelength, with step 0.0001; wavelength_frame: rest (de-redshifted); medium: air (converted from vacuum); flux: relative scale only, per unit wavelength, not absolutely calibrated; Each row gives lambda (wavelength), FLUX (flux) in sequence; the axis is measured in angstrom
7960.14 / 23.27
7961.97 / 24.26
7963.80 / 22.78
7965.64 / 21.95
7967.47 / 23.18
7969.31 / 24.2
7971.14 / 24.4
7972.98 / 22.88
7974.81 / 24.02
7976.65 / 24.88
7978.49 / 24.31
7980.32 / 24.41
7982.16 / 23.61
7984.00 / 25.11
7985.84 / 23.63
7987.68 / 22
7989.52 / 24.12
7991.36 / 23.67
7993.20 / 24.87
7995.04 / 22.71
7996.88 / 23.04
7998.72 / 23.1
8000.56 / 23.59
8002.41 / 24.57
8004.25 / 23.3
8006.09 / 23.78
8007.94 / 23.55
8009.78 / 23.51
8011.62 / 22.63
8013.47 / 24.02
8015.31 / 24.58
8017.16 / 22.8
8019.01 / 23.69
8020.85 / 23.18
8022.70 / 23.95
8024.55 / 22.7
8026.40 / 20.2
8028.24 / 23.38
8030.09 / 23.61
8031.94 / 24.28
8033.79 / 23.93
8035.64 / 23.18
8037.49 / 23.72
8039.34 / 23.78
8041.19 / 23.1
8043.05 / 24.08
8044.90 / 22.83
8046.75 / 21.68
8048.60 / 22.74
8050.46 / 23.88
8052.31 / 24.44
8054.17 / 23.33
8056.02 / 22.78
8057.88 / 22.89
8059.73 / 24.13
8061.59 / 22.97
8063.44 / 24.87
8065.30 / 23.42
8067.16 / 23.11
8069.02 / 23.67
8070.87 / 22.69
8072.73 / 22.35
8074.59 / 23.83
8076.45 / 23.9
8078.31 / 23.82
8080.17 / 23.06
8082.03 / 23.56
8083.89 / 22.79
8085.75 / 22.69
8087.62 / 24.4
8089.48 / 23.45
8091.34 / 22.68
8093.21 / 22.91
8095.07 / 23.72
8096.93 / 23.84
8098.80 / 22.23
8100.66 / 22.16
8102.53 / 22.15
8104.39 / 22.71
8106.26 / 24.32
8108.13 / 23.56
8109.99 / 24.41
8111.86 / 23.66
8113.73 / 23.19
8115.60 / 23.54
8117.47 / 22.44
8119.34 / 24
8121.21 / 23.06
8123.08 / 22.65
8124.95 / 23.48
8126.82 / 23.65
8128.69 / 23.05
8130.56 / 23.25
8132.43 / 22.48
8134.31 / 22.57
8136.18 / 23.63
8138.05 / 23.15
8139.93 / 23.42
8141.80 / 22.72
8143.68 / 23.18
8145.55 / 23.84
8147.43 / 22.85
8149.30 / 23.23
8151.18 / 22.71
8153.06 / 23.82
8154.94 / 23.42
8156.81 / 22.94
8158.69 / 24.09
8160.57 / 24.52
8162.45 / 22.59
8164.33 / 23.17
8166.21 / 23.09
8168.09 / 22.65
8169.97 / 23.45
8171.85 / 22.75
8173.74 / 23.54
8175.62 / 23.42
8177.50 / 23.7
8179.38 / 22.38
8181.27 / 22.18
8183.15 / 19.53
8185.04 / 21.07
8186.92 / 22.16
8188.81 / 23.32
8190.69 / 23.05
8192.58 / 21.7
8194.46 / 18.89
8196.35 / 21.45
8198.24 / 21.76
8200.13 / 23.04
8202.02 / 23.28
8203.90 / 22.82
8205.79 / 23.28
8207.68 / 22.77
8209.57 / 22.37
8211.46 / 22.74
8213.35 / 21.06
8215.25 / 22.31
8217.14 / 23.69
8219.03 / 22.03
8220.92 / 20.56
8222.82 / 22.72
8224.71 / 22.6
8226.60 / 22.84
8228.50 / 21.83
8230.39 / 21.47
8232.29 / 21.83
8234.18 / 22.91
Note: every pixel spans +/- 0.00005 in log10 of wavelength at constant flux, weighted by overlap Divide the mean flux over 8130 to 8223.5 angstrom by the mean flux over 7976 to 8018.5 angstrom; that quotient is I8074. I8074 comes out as 1.0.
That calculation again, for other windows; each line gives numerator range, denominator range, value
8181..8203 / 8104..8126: 0.93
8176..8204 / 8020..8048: 0.95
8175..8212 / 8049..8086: 0.95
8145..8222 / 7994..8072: 0.97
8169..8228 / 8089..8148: 0.96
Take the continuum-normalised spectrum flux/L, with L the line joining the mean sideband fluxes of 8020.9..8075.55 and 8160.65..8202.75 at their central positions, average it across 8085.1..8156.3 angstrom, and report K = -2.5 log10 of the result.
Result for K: -0.02 mag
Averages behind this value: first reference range 23.3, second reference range 22.4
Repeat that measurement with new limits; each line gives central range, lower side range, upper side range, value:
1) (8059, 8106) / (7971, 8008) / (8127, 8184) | 0.01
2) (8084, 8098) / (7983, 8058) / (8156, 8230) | -0.01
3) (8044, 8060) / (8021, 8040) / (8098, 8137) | 0.00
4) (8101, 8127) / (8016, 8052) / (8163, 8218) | -0.02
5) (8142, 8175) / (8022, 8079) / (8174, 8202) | -0.04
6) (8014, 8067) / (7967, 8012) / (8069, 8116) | 0.01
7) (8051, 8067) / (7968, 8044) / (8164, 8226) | -0.02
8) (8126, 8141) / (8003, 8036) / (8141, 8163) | 0.01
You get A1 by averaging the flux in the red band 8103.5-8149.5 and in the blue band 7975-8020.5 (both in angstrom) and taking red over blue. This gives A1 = 1.0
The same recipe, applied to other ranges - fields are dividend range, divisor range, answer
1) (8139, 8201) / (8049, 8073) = 0.97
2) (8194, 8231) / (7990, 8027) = 0.95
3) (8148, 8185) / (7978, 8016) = 0.97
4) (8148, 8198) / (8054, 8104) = 0.97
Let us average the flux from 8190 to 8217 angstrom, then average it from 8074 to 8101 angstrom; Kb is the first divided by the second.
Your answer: 1.0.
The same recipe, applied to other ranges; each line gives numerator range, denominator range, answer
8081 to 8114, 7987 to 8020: 0.99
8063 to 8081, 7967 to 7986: 0.97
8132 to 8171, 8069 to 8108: 1.00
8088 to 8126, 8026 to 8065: 0.99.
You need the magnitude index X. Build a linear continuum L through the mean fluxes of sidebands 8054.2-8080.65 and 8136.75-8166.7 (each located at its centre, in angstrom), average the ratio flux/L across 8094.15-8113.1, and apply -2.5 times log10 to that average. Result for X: 0.00 mag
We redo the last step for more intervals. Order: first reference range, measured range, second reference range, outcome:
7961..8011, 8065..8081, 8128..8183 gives 0.003 mag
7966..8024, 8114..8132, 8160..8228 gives -0.016 mag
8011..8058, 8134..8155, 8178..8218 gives -0.033 mag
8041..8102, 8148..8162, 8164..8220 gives -0.038 mag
